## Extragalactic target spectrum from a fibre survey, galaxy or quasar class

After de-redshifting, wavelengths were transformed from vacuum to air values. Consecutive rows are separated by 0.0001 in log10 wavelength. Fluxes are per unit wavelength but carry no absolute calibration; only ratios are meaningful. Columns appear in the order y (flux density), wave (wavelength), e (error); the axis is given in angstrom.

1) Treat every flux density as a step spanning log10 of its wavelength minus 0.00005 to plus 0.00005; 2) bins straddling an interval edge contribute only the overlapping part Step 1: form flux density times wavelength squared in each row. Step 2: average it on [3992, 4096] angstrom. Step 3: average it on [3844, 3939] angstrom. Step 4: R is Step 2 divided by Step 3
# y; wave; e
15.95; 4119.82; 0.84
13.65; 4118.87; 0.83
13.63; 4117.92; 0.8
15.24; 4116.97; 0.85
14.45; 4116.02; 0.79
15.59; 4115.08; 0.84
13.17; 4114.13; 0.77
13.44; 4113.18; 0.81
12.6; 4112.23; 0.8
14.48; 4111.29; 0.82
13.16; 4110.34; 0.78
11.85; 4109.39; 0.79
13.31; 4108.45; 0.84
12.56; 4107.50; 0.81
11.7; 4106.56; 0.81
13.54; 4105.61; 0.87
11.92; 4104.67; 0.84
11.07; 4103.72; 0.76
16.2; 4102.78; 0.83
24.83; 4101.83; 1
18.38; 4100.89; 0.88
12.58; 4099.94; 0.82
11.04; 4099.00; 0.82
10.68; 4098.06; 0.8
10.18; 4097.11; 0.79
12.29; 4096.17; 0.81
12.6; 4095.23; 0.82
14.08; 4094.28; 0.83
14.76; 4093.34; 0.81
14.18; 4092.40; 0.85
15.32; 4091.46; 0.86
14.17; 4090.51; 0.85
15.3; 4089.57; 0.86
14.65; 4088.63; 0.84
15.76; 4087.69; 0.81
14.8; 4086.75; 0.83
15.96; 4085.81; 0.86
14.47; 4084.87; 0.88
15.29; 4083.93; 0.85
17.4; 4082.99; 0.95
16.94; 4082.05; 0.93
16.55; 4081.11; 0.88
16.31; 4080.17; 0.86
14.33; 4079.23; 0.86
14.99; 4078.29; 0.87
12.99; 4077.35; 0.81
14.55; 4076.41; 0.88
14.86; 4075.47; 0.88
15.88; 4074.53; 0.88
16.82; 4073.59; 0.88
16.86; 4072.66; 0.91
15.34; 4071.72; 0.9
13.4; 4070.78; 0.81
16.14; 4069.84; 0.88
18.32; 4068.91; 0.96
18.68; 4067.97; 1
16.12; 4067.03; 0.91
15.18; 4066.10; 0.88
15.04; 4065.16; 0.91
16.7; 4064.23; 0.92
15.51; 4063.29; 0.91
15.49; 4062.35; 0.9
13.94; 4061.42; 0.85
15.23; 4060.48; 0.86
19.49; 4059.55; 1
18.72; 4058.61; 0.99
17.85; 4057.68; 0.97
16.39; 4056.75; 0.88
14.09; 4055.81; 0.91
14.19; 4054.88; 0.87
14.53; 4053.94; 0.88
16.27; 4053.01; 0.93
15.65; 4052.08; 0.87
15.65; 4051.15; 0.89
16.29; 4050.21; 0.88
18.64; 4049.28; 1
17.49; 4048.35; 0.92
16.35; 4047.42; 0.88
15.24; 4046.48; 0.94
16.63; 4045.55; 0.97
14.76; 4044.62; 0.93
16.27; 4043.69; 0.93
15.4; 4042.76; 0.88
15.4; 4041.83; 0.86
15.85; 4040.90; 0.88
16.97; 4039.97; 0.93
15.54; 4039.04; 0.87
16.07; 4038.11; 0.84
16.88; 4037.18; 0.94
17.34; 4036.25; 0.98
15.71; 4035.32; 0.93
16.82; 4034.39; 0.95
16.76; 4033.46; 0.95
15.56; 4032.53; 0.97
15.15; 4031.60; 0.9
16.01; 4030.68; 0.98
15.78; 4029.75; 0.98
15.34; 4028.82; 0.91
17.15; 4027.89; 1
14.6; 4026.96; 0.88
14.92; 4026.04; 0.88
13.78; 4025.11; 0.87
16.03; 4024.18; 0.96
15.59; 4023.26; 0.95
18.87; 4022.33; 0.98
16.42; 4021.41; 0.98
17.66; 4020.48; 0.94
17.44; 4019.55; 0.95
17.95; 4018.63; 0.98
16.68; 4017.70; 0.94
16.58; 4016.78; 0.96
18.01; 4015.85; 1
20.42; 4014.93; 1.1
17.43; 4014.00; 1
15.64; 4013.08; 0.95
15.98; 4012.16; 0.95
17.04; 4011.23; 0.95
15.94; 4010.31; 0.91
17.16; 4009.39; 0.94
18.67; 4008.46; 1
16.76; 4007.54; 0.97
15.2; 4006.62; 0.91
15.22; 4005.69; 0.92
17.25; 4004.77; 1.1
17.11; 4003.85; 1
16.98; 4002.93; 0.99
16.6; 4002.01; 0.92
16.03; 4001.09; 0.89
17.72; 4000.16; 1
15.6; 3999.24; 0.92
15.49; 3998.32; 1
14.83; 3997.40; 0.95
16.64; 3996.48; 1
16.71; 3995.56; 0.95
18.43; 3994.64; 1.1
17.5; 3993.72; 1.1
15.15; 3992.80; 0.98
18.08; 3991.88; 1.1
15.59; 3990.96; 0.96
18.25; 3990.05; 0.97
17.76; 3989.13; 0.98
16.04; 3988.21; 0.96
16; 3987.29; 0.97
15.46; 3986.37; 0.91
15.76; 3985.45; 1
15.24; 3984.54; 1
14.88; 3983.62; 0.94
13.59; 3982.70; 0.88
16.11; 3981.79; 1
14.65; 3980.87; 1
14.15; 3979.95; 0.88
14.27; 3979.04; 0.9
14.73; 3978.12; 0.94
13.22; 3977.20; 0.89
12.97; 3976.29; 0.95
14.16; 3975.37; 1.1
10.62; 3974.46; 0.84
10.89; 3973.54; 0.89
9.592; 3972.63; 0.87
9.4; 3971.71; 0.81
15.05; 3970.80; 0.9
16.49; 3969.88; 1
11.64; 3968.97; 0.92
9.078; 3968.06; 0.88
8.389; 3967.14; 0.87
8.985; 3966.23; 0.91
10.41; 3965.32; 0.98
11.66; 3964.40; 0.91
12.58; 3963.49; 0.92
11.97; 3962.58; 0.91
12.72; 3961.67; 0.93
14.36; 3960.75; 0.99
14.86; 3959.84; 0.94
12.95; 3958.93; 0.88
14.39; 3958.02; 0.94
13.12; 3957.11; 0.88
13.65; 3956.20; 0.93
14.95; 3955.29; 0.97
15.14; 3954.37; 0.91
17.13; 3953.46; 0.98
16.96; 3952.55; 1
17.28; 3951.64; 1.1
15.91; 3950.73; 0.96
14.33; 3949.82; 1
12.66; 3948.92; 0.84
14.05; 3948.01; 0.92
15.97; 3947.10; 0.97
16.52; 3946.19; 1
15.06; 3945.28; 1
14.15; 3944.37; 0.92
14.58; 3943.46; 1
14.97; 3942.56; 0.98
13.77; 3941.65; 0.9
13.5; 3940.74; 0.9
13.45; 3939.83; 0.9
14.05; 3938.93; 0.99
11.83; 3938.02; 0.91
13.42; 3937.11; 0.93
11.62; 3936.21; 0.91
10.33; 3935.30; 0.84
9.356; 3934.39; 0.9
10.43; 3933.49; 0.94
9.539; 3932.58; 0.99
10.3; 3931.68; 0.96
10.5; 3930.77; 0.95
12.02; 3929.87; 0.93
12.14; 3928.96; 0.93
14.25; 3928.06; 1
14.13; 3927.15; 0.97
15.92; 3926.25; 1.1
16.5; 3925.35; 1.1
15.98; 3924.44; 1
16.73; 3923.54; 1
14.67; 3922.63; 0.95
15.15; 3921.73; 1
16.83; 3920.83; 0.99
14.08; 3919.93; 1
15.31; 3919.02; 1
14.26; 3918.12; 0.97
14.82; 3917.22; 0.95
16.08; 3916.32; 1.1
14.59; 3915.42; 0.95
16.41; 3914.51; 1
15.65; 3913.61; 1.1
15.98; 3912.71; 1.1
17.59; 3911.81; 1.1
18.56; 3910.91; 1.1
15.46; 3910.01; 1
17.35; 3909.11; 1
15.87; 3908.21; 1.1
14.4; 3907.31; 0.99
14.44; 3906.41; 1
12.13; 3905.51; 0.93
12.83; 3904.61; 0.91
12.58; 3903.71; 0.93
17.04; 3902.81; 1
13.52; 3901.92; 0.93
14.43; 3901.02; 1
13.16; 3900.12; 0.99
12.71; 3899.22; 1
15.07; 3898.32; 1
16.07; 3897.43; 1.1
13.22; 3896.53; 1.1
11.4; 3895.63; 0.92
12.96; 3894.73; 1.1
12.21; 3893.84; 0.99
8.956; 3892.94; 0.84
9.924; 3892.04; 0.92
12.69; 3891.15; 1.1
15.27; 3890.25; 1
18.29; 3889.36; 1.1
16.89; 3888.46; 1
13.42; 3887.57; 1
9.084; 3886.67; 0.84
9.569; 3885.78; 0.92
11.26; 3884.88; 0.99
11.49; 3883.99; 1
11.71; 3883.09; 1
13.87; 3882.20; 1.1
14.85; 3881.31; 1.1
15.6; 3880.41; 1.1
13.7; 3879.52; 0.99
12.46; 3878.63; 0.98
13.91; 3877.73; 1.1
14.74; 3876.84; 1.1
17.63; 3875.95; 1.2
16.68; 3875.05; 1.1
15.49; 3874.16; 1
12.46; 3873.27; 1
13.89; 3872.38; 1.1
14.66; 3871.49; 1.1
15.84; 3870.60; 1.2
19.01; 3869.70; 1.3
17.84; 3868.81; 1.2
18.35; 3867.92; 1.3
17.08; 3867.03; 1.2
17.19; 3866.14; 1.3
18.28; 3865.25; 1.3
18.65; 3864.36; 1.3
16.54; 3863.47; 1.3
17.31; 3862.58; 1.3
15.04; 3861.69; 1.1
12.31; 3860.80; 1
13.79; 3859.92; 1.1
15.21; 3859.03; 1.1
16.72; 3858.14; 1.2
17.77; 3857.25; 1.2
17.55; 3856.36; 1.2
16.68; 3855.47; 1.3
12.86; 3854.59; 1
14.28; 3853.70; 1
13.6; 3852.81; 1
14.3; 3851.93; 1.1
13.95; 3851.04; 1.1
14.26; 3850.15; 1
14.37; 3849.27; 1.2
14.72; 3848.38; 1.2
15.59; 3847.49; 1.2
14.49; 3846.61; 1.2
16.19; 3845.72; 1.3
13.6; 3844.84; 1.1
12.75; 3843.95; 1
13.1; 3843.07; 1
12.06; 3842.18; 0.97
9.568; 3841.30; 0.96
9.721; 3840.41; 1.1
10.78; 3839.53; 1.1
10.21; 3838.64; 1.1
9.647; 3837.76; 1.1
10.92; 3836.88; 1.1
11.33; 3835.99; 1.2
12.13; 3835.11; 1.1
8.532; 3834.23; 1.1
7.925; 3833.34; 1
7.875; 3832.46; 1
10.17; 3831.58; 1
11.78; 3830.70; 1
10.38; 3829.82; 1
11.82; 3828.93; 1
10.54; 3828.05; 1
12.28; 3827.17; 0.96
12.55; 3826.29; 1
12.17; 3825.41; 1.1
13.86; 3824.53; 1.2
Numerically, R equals 1.2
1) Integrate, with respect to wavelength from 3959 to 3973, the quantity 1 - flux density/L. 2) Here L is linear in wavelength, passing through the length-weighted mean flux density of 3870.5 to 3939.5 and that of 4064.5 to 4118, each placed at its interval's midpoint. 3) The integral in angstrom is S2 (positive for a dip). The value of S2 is 2.3 angstrom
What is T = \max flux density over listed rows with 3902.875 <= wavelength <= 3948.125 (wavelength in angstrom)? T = 18.56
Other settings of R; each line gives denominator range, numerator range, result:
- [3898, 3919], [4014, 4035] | 1.17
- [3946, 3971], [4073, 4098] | 1.15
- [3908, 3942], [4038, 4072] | 1.21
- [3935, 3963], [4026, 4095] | 1.18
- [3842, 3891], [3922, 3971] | 0.94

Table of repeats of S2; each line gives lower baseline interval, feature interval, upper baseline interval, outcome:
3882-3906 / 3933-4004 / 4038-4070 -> 1.4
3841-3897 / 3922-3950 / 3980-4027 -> 3.6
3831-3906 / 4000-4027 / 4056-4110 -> -3.9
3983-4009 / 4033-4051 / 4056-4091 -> -0.3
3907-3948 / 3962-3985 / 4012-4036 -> 4.1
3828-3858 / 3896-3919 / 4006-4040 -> -1.6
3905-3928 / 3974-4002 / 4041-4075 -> 0.5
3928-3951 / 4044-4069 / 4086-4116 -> -4.7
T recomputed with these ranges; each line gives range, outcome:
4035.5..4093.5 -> 19.49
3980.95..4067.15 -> 20.42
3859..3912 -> 19.01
